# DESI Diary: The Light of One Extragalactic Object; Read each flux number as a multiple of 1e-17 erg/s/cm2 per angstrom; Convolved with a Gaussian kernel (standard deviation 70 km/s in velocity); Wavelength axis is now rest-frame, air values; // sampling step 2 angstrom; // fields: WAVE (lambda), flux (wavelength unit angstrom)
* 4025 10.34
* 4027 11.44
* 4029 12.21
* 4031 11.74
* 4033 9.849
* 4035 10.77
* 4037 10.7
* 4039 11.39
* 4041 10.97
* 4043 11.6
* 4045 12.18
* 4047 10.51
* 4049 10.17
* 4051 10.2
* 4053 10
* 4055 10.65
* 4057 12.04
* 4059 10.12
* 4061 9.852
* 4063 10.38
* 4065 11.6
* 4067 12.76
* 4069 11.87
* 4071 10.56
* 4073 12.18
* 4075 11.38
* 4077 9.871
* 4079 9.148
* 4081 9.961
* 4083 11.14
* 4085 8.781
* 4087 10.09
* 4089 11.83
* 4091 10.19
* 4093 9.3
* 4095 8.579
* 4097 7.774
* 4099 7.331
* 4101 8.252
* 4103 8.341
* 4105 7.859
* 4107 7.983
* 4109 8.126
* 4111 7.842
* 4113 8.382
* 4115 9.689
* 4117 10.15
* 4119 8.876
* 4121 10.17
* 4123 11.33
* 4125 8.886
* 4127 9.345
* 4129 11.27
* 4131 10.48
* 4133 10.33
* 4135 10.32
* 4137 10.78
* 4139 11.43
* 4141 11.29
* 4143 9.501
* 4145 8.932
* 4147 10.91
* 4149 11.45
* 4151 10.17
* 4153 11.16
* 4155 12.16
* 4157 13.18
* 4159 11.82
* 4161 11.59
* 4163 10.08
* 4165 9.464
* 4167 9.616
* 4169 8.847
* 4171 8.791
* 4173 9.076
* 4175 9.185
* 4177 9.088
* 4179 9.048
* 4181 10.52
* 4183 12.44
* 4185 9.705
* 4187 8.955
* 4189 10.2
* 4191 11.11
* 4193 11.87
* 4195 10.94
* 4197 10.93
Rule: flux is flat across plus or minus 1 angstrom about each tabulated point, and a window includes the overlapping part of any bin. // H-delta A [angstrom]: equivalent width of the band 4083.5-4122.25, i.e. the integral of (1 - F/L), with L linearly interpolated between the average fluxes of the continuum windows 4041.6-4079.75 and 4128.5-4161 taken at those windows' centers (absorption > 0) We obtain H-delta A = 7.0 angstrom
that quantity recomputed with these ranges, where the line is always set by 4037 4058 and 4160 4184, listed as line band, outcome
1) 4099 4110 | 2.5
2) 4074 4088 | 0.8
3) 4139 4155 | -1.0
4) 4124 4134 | 0.1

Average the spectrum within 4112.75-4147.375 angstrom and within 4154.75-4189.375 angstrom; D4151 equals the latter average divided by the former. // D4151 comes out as 1.0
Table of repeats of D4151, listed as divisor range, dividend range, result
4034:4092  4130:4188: 0.96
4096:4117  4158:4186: 1.21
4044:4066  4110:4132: 0.90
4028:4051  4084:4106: 0.81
